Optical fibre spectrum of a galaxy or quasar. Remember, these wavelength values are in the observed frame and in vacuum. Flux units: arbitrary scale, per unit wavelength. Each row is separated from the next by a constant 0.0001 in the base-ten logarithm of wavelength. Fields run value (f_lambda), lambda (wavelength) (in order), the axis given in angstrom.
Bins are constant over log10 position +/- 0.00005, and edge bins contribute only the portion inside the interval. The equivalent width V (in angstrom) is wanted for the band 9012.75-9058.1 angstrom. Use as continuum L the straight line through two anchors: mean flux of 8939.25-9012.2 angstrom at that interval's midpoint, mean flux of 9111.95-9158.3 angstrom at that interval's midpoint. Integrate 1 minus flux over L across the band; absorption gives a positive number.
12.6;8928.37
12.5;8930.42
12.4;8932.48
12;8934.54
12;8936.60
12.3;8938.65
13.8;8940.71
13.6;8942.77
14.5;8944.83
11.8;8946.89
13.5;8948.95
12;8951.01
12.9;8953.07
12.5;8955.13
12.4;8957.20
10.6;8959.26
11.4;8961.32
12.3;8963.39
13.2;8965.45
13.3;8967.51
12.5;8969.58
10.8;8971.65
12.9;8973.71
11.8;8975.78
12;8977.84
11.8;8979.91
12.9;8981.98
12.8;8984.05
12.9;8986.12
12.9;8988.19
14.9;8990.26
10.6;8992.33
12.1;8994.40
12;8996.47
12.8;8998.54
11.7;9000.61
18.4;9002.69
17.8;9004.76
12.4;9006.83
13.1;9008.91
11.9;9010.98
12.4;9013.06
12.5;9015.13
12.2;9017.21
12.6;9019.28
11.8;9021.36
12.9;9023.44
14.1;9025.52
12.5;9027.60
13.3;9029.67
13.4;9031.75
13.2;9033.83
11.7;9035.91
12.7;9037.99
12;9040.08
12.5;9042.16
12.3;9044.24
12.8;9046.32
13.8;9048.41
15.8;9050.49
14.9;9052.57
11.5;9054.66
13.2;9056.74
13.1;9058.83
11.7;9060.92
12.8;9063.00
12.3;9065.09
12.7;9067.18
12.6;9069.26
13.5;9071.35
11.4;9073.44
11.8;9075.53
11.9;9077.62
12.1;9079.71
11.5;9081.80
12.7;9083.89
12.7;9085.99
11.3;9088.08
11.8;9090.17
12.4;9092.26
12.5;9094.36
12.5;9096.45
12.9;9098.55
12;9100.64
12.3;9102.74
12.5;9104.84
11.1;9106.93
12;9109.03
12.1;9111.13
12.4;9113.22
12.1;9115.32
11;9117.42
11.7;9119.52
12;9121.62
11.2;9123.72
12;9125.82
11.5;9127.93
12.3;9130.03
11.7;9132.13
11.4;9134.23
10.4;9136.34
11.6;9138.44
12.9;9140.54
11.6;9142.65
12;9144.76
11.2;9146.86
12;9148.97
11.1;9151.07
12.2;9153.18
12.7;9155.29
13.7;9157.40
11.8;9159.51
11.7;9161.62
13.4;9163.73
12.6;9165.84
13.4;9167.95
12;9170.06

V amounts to -1.72 angstrom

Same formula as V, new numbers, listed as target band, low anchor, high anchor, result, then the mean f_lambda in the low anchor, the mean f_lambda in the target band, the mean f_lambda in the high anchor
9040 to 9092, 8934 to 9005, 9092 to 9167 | -1.24 angstrom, 12.7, 12.6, 12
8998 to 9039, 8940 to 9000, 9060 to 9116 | -2.58 angstrom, 12.5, 13.2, 12.2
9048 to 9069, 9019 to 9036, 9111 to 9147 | -0.98 angstrom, 12.9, 13.1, 11.7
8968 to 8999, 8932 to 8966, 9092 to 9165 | 0.10 angstrom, 12.5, 12.4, 12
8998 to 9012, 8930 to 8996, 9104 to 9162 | -1.96 angstrom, 12.5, 14.1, 11.9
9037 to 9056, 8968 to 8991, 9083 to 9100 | -1.11 angstrom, 12.5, 13.1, 12.3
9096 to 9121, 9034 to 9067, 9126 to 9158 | 0.40 angstrom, 12.9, 12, 11.9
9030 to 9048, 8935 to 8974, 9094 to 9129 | -0.61 angstrom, 12.5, 12.6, 12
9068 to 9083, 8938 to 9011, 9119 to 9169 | 0.25 angstrom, 12.8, 12.1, 12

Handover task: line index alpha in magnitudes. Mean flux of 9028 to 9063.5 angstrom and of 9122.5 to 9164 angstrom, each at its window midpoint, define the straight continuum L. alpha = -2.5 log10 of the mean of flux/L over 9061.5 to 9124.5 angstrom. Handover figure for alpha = 0.03 mag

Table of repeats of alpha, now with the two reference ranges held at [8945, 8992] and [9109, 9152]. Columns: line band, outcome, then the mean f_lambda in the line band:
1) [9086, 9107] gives -0.03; 12.2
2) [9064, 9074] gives -0.05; 12.6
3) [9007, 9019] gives -0.01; 12.4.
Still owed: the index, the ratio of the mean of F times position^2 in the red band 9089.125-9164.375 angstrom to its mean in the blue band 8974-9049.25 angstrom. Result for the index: 0.95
